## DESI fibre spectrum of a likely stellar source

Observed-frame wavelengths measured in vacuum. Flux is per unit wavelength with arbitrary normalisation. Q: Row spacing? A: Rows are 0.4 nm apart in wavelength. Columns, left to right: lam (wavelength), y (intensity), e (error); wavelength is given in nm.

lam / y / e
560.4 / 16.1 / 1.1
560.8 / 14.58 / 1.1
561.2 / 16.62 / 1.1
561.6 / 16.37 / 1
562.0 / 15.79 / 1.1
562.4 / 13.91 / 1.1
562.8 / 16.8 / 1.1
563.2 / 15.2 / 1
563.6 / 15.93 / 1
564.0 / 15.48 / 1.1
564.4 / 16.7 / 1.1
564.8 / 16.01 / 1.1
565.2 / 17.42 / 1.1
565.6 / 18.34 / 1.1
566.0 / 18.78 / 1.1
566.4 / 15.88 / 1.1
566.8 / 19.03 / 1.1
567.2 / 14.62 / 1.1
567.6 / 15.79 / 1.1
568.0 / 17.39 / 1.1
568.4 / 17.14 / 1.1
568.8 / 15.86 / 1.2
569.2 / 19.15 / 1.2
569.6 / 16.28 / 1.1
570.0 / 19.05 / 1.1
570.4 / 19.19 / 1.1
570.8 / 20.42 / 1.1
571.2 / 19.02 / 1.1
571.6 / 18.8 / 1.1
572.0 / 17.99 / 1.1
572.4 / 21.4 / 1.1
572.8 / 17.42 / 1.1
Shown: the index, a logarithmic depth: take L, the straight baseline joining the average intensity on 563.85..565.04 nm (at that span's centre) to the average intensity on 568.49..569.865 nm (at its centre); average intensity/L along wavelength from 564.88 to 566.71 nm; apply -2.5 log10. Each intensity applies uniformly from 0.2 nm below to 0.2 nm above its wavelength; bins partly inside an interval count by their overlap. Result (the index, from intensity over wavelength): -0.074 mag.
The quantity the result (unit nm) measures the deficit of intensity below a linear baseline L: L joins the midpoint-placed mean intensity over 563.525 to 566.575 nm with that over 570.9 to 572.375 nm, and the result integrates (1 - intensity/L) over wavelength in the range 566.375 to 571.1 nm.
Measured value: 0.14 nm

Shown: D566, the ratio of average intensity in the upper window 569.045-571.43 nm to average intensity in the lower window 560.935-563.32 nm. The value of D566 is 1.20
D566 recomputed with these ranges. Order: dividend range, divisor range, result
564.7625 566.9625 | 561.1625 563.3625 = 1.12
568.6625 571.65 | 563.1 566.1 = 1.11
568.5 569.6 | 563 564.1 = 1.11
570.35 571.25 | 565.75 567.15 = 1.12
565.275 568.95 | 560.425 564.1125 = 1.09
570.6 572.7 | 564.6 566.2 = 1.10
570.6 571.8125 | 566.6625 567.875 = 1.18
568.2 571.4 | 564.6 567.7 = 1.07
